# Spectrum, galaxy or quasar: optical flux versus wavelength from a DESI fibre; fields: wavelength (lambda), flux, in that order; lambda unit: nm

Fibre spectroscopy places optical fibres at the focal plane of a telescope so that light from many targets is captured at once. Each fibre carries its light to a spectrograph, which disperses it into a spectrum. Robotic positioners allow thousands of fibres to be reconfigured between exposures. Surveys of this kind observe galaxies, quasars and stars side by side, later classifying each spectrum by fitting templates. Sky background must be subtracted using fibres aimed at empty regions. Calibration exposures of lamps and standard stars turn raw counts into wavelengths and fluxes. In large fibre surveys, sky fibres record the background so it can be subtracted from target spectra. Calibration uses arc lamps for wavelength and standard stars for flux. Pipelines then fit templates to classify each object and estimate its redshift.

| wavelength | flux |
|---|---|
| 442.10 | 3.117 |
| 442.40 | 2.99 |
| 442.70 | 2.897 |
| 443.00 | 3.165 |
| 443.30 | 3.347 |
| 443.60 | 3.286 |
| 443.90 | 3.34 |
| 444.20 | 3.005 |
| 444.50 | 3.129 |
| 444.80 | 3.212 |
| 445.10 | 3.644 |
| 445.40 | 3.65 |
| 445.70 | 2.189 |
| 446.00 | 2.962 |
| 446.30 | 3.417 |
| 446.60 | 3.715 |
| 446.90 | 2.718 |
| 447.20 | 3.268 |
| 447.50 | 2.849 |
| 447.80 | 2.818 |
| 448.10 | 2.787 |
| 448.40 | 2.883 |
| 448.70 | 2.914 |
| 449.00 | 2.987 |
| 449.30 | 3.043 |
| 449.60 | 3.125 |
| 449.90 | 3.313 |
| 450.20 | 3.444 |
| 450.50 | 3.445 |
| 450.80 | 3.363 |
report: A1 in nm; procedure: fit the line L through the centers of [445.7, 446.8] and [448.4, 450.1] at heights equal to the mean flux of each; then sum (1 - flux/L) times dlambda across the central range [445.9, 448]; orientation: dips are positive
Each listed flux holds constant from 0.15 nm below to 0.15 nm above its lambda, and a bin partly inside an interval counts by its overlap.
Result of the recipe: 0.03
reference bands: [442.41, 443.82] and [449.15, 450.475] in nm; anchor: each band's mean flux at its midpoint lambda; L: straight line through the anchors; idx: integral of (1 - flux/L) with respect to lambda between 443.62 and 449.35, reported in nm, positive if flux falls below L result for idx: 0.216 nm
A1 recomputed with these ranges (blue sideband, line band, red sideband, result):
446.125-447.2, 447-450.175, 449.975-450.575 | 0.33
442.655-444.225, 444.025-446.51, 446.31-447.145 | 0.05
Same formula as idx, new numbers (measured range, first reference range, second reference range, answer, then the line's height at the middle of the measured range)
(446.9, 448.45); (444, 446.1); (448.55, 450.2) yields 0.10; 3.11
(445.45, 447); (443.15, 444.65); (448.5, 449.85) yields 0.04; 3.14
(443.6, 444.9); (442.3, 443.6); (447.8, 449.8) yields -0.04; 3.09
